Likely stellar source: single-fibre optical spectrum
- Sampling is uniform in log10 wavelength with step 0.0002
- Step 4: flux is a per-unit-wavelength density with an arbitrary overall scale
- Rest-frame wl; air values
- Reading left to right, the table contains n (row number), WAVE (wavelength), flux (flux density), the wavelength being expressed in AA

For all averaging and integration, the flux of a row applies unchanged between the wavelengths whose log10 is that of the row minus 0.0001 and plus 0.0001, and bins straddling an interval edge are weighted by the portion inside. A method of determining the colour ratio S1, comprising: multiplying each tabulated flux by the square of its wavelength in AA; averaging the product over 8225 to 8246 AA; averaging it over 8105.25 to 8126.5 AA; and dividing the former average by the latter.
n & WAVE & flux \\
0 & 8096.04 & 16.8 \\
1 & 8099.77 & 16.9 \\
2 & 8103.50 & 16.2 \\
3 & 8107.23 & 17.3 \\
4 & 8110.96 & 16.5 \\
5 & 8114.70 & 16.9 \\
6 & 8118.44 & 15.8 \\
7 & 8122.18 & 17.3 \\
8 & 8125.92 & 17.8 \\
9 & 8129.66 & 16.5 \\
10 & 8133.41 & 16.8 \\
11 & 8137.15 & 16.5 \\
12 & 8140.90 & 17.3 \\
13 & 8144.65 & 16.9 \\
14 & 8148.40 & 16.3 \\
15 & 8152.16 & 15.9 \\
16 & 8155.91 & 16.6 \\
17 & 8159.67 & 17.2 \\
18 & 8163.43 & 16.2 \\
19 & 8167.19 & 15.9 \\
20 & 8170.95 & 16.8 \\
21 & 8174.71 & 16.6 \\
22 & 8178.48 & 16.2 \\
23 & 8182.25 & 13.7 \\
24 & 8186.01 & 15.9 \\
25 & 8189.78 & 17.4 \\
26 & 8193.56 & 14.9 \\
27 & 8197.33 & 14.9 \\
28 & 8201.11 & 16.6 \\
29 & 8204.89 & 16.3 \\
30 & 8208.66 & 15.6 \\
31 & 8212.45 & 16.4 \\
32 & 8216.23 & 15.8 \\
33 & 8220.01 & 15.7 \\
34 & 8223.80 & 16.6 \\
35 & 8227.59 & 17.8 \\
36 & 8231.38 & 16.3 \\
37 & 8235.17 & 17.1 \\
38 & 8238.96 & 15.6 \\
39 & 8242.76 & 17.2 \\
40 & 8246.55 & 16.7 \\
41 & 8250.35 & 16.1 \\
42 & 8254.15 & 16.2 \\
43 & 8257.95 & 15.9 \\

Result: 1.02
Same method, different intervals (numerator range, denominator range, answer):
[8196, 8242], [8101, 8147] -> 0.99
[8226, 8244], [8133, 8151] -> 1.03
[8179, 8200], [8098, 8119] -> 0.95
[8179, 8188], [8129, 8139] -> 0.92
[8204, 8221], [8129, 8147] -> 0.97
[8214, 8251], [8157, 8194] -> 1.04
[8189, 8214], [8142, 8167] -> 0.98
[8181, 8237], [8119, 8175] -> 0.98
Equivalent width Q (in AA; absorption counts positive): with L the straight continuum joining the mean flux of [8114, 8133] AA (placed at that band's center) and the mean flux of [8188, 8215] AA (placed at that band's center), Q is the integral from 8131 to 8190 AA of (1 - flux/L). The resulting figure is 0.3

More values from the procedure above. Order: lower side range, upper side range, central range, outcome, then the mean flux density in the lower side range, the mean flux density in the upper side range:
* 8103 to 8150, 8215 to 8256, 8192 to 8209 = 0.9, 16.8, 16.5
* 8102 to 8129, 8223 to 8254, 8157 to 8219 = 2.6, 16.8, 16.7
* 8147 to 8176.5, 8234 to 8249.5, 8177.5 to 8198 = 1.2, 16.4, 16.6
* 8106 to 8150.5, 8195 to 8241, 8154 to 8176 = 0.0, 16.8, 16.2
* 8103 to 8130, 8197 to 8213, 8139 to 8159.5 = -0.1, 16.8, 16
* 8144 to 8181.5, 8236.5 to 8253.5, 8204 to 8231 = 0.1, 16.4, 16.4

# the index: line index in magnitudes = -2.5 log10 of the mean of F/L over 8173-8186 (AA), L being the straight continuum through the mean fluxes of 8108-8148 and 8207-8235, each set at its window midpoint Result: 0.07 mag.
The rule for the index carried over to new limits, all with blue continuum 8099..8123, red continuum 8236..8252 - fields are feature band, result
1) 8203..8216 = 0.03 mag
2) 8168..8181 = 0.01 mag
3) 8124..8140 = -0.02 mag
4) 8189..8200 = 0.06 mag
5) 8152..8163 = 0.00 mag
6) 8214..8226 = 0.03 mag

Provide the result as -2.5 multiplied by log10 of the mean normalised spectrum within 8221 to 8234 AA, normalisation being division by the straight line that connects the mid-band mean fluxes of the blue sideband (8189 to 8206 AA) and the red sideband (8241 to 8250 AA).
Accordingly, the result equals -0.02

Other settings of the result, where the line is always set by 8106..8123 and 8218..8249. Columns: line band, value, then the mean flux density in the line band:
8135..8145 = -0.014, 16.9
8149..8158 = 0.027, 16.3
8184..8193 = 0.020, 16.4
